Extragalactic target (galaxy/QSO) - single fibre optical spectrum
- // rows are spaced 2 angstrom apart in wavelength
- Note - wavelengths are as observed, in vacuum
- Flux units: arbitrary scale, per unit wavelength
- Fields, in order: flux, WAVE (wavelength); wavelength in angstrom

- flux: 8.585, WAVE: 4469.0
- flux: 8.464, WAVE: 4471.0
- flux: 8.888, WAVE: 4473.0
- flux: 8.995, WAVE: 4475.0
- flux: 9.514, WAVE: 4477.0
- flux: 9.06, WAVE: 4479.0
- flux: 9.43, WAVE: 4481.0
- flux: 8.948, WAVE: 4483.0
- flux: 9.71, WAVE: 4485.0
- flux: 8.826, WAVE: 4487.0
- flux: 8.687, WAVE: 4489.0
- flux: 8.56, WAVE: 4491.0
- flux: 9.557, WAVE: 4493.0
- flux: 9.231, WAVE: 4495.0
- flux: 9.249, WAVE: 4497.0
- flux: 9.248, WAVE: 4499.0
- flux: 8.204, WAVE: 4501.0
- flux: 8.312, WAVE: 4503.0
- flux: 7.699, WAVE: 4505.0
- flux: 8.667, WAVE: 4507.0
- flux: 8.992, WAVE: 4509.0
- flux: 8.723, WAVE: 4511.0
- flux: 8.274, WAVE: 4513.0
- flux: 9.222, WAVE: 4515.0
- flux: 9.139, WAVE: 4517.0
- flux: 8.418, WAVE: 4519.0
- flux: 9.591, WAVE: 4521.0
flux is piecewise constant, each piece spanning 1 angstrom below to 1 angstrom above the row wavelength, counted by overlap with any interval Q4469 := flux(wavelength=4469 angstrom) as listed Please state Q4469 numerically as 8.585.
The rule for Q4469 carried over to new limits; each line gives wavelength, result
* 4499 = 9.248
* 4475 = 8.995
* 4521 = 9.591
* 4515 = 9.222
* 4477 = 9.514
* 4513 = 8.274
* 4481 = 9.43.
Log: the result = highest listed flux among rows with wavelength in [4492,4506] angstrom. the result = 9.557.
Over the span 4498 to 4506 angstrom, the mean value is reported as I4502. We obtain 8.37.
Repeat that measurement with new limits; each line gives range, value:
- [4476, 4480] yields 9.29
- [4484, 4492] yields 8.95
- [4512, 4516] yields 8.75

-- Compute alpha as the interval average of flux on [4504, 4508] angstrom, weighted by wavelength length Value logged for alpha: 8.18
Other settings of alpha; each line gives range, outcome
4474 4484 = 9.19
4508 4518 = 8.87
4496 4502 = 8.9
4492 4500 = 9.32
